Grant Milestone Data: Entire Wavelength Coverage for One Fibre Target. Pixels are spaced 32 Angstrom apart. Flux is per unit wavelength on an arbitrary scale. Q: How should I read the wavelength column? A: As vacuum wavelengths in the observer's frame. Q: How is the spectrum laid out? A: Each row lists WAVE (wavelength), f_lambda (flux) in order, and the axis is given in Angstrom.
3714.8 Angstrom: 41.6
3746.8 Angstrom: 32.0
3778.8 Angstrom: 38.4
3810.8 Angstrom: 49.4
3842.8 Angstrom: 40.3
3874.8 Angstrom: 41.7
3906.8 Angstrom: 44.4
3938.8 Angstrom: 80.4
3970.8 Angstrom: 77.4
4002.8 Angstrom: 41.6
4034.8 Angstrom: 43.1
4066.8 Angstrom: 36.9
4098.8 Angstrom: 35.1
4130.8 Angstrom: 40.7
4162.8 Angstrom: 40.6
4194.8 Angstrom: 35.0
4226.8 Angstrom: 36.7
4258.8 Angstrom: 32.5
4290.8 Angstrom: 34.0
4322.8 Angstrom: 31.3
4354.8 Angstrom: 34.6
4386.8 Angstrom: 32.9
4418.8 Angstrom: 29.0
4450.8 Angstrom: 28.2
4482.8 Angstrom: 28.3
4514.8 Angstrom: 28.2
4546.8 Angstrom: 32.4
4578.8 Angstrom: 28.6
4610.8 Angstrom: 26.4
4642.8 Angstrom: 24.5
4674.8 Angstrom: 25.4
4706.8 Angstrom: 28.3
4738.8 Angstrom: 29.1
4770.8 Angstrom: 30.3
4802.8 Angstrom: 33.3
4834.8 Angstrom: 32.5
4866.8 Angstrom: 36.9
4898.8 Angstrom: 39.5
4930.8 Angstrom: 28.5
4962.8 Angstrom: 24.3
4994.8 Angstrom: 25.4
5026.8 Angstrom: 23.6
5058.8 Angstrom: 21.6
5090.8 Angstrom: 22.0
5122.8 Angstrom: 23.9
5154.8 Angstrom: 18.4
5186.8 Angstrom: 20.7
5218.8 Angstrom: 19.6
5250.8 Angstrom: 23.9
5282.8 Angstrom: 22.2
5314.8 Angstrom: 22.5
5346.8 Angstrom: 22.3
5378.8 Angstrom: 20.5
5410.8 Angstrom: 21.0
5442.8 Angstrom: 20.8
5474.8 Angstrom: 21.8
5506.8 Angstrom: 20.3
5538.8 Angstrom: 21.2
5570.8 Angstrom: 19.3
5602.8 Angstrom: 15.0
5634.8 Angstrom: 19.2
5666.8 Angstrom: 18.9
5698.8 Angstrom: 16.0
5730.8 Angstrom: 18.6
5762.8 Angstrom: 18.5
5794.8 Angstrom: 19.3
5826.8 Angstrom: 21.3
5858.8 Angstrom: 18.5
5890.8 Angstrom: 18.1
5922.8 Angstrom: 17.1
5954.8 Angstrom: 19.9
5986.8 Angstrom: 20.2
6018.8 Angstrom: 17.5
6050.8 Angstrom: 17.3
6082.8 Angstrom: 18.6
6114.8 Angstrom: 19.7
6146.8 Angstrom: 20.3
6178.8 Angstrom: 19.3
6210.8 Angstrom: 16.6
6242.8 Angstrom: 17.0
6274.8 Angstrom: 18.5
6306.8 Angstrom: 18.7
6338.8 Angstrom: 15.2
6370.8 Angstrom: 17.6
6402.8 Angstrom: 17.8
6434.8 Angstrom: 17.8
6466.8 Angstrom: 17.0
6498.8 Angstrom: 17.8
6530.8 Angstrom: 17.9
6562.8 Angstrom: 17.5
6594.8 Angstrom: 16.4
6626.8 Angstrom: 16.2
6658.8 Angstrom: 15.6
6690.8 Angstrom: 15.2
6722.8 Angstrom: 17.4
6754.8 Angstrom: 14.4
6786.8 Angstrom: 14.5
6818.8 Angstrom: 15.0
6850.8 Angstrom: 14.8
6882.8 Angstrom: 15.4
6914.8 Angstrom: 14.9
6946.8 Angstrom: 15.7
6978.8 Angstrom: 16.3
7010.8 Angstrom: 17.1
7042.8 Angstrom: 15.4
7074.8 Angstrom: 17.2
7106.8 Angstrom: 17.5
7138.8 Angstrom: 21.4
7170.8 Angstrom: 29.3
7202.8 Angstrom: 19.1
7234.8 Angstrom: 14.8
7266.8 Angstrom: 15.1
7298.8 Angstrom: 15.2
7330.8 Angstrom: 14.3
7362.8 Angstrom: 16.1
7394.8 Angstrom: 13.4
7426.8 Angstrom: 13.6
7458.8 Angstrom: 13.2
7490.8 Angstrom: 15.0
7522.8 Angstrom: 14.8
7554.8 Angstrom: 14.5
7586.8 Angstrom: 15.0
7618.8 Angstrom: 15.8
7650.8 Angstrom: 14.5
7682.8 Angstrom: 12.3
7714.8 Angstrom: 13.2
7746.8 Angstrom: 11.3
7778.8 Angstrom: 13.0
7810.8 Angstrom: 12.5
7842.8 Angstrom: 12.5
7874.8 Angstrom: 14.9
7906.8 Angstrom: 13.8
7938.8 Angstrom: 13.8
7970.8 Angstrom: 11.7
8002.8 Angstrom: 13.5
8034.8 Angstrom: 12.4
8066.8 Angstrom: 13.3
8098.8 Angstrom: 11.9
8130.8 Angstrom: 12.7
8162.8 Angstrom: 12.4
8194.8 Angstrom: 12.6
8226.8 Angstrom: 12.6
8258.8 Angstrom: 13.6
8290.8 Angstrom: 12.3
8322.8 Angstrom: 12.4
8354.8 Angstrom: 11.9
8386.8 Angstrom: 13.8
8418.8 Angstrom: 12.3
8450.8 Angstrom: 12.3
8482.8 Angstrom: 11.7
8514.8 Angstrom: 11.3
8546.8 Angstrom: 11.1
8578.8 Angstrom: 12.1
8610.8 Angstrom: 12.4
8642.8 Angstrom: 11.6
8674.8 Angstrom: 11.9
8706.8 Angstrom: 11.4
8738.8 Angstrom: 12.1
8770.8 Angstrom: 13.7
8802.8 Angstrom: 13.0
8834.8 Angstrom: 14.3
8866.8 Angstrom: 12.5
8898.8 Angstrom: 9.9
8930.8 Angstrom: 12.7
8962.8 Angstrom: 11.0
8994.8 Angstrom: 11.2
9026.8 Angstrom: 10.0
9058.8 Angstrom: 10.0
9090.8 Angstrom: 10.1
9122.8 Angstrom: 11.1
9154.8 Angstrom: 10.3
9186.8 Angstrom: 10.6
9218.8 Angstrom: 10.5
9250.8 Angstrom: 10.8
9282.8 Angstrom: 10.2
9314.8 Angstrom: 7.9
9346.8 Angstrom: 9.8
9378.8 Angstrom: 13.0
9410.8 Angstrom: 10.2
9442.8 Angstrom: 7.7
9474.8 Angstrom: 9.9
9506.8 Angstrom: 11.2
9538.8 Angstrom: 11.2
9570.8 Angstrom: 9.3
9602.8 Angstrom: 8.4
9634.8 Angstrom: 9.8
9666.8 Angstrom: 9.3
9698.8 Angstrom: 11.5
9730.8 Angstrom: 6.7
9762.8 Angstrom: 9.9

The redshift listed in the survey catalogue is 1.56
